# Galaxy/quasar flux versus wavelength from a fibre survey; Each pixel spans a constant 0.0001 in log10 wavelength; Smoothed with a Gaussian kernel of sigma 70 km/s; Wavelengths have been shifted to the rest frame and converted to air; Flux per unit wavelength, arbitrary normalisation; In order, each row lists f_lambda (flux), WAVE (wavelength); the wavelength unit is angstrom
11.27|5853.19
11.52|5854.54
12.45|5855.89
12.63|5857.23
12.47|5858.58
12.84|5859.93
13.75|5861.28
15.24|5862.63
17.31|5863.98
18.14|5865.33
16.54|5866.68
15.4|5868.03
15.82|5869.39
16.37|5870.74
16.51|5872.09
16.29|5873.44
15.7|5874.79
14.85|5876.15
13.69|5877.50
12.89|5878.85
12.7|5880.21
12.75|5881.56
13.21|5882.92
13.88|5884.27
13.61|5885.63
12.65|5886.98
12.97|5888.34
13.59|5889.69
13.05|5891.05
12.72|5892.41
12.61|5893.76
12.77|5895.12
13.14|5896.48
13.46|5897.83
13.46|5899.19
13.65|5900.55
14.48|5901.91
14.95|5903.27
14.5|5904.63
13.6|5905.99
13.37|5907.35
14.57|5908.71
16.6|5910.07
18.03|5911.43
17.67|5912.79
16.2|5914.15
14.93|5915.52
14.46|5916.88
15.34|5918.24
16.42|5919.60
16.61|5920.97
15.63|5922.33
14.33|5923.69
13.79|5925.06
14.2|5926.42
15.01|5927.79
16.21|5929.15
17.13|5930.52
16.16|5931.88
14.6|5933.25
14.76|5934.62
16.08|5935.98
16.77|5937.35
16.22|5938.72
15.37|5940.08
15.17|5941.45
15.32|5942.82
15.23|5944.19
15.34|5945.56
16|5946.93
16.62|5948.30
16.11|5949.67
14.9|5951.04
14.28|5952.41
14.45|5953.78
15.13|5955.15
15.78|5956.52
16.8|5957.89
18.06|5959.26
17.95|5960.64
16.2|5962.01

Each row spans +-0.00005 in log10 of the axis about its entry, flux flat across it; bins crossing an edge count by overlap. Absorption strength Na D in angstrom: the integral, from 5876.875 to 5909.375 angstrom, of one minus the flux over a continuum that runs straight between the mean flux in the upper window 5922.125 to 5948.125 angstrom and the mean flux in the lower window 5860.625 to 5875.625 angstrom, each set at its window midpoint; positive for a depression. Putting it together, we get 5.0 angstrom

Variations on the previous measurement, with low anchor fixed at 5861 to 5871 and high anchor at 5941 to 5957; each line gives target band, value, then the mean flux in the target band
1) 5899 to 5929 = 1.1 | 15.1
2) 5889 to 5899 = 1.8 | 13.1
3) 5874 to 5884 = 1.4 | 13.7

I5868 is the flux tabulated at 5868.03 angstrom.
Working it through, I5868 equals 15.4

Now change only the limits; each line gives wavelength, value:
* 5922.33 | 15.63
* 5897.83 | 13.46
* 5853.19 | 11.27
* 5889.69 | 13.59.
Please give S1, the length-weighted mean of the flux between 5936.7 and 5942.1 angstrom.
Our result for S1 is 15.9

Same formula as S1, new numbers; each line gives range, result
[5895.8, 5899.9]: 13.4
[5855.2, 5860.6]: 12.6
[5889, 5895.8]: 13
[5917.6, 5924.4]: 15.7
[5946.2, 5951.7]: 15.9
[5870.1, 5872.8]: 16.5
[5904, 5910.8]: 14.6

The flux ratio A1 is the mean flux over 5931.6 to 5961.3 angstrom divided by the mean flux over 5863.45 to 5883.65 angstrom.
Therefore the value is 1.0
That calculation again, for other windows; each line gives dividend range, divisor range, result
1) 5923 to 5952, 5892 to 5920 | 1.06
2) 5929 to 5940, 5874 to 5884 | 1.16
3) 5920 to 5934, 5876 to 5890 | 1.16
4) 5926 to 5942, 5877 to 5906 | 1.17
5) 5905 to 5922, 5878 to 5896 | 1.20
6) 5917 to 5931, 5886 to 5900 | 1.18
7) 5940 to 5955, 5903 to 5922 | 0.99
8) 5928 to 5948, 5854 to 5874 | 1.06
